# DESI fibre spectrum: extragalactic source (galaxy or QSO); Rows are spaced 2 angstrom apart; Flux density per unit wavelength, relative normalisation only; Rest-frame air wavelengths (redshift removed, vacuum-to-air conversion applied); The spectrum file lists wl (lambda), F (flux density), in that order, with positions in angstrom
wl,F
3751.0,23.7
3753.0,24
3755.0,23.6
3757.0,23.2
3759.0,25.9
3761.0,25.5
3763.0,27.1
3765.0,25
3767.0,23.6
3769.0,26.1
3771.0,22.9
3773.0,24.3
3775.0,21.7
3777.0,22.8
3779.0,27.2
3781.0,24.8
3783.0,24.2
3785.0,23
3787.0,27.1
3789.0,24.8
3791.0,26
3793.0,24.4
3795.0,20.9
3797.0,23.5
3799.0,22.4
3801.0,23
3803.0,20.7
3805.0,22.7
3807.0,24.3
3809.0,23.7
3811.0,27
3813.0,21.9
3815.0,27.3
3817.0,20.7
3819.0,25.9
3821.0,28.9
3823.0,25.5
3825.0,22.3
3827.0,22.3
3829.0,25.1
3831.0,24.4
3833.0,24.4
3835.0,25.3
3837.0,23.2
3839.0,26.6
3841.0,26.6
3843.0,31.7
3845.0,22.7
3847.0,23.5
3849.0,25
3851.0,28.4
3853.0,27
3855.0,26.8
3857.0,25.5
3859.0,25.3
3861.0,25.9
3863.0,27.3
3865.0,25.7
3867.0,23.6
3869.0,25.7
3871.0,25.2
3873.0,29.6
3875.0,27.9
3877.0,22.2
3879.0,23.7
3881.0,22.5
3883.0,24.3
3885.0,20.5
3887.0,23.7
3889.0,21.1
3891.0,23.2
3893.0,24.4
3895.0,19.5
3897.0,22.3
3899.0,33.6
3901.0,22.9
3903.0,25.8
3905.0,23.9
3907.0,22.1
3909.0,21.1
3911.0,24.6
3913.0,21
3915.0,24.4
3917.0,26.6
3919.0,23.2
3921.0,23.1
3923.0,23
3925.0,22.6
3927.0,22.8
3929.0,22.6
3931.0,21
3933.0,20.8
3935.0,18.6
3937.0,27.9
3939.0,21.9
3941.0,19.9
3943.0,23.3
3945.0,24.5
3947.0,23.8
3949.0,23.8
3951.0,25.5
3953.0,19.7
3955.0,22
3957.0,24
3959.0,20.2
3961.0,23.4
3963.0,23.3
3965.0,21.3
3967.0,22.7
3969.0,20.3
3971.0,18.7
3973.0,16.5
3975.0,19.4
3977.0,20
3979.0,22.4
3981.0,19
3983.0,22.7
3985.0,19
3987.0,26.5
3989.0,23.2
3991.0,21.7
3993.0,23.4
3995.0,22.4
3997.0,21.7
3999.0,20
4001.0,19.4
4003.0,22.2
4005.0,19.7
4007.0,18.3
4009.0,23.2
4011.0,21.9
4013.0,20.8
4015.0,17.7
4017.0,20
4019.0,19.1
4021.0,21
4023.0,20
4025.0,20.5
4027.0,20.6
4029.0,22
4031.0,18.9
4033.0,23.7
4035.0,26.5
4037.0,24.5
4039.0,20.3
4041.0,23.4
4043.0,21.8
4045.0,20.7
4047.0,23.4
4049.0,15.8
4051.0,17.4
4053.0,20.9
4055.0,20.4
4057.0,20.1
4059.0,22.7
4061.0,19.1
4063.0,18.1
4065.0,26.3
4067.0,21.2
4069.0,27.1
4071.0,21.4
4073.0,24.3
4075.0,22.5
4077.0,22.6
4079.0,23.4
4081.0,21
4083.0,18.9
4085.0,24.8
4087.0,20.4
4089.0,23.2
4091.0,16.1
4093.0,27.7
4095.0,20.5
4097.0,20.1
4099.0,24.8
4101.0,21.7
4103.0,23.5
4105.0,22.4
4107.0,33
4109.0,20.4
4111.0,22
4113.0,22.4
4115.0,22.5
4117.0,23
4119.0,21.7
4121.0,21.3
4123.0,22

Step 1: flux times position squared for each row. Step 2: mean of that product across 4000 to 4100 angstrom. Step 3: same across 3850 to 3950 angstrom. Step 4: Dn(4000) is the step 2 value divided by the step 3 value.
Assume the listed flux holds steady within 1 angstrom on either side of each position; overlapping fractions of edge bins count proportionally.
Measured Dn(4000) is 1.0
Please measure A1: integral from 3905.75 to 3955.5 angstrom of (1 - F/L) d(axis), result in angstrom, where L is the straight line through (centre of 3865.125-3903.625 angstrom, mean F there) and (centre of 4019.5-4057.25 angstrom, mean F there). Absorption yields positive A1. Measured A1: 1.2 angstrom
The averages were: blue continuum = 24.3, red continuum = 21.1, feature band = 22.8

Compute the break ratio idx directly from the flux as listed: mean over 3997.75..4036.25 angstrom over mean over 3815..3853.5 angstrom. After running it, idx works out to 0.82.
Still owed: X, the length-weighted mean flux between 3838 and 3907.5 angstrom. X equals 25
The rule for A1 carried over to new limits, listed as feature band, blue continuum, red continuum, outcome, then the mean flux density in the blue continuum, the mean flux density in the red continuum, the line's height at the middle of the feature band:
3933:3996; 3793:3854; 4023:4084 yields 2.2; 24.6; 21.6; 22.8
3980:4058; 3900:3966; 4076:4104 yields 4.5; 22.9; 22.1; 22.4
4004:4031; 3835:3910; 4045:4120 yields 3.1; 24.9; 22.1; 22.9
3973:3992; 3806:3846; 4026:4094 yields 1.3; 25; 21.8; 22.9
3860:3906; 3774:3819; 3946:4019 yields -3.7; 23.9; 21.4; 22.7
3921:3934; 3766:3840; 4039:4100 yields 0.4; 24.2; 21.6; 23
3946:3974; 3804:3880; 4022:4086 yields 1.8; 25.3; 21.7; 23.3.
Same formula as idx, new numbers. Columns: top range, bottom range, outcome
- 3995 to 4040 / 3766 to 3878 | 0.85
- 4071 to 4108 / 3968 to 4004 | 1.08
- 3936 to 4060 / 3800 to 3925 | 0.88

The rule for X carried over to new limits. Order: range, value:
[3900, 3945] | 22.9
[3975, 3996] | 21.9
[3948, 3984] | 21.4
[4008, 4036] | 21.1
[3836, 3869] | 25.9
